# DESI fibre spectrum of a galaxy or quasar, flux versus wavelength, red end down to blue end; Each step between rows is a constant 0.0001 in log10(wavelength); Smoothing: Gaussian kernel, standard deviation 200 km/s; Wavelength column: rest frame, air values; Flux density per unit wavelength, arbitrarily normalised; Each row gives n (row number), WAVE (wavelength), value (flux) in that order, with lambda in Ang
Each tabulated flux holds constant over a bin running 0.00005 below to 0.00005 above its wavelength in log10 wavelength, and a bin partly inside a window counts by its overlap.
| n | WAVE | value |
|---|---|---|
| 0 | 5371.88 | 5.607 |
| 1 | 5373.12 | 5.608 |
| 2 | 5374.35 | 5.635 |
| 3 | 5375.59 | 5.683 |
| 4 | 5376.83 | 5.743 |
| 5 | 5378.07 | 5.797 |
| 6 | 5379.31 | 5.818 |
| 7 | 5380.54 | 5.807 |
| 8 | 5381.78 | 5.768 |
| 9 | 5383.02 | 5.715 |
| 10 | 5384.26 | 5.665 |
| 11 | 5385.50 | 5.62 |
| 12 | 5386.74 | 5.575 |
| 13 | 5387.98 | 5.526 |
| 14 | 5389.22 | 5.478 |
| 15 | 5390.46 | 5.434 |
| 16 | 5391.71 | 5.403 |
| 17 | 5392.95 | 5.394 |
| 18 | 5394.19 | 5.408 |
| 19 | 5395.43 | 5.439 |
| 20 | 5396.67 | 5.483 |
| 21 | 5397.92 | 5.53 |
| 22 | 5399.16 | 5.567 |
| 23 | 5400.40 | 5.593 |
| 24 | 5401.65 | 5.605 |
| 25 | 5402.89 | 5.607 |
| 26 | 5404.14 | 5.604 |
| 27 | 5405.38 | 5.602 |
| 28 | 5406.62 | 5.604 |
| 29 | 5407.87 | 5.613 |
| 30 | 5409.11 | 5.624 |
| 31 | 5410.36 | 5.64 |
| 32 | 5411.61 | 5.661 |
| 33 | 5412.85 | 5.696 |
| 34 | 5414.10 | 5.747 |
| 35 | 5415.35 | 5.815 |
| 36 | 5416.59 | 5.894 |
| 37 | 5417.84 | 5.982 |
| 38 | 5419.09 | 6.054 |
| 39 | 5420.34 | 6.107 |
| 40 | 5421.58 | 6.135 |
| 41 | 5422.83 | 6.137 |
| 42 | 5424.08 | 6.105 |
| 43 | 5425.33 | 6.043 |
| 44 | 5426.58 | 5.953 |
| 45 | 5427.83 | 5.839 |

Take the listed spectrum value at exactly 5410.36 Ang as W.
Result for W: 5.64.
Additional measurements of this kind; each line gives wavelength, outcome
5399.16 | 5.567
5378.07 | 5.797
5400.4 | 5.593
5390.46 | 5.434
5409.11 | 5.624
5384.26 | 5.665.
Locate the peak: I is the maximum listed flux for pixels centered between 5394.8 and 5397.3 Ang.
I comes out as 5.483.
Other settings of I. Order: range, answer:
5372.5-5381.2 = 5.818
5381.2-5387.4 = 5.768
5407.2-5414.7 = 5.747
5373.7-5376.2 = 5.683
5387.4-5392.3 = 5.526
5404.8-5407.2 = 5.604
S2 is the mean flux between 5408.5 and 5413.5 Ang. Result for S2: 5.65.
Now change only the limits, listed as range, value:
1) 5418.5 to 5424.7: 6.11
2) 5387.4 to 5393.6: 5.44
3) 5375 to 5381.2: 5.77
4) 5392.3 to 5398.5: 5.45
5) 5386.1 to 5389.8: 5.53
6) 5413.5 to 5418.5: 5.86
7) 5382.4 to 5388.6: 5.62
